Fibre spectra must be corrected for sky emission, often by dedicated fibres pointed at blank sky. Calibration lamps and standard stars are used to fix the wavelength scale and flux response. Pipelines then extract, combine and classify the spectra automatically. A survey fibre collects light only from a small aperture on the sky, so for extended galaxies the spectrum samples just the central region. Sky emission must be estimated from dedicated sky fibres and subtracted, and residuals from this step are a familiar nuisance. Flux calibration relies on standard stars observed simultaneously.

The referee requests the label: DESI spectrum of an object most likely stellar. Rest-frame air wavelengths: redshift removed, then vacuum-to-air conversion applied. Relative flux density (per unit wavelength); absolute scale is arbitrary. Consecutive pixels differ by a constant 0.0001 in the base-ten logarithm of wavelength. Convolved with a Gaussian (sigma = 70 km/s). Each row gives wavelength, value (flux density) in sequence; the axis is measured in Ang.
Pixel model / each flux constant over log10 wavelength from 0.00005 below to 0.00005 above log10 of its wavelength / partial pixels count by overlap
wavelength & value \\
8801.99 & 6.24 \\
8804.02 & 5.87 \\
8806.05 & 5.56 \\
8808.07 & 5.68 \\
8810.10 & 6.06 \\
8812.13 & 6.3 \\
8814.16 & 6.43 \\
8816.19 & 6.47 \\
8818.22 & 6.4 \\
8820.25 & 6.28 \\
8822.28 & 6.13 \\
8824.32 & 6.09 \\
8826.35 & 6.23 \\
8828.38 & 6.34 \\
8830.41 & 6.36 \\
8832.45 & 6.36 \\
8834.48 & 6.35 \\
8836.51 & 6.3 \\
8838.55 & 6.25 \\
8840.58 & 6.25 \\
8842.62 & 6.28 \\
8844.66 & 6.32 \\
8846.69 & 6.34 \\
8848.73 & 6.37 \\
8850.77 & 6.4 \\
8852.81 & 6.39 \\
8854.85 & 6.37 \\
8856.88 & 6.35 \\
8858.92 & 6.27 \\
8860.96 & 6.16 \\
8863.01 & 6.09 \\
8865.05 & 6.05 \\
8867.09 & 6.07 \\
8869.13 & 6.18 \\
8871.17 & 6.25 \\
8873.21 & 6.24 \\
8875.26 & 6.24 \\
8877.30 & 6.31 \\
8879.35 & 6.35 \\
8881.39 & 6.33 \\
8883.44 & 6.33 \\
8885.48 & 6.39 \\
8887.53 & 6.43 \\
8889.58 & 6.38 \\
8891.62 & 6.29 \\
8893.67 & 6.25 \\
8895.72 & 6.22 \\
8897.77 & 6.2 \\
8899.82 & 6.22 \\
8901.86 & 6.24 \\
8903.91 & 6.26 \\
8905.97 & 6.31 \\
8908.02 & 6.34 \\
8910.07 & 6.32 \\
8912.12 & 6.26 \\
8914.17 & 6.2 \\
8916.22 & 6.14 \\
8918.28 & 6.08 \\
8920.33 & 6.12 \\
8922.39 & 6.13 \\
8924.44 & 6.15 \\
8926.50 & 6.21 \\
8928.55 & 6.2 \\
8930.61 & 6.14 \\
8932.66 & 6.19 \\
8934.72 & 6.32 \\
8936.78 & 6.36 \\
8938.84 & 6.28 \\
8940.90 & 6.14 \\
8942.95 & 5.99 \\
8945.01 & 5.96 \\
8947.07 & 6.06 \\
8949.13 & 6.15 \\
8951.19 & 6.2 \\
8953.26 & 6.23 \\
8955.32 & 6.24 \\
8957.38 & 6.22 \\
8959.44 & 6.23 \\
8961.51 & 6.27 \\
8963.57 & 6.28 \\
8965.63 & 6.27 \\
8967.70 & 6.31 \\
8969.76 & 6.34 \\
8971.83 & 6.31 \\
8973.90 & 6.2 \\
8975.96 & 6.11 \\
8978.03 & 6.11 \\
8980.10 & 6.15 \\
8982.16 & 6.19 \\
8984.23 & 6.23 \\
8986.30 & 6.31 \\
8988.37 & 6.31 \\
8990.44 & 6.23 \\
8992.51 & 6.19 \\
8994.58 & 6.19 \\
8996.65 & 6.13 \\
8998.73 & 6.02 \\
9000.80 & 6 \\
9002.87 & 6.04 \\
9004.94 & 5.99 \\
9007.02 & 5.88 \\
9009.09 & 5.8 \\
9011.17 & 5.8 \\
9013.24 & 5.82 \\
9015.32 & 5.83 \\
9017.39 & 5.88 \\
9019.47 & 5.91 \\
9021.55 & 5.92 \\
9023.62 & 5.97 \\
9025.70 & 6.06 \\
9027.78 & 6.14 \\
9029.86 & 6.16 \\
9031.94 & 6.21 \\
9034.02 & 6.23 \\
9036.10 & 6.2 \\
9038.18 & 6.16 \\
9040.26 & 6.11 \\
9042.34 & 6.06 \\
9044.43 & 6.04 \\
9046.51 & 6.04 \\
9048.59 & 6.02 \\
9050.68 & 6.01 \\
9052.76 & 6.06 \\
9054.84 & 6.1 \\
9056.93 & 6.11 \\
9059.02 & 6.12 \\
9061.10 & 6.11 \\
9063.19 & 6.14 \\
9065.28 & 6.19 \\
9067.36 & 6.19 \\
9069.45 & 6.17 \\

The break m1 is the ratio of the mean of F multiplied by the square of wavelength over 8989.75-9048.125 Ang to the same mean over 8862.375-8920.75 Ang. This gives 1.0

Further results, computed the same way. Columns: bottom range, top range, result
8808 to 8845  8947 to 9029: 1.01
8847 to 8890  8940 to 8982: 1.01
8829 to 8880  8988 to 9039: 1.00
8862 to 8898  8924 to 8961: 1.00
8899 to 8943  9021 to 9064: 1.01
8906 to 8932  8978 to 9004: 1.01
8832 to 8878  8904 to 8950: 1.00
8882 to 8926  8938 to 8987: 1.00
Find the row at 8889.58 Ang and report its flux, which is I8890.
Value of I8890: 6.38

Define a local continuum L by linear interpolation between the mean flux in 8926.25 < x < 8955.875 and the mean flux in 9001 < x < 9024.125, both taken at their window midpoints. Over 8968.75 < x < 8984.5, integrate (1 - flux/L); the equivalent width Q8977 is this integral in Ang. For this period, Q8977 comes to -0.4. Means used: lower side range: 6.18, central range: 6.2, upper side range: 5.9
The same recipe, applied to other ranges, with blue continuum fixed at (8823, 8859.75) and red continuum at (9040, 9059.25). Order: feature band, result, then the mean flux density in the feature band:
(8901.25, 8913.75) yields -0.1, 6.28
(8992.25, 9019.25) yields 0.7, 5.96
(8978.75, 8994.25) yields -0.2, 6.23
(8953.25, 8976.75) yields -0.3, 6.25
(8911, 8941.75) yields 0.1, 6.19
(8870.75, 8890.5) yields -0.2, 6.32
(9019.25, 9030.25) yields 0.1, 6.03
